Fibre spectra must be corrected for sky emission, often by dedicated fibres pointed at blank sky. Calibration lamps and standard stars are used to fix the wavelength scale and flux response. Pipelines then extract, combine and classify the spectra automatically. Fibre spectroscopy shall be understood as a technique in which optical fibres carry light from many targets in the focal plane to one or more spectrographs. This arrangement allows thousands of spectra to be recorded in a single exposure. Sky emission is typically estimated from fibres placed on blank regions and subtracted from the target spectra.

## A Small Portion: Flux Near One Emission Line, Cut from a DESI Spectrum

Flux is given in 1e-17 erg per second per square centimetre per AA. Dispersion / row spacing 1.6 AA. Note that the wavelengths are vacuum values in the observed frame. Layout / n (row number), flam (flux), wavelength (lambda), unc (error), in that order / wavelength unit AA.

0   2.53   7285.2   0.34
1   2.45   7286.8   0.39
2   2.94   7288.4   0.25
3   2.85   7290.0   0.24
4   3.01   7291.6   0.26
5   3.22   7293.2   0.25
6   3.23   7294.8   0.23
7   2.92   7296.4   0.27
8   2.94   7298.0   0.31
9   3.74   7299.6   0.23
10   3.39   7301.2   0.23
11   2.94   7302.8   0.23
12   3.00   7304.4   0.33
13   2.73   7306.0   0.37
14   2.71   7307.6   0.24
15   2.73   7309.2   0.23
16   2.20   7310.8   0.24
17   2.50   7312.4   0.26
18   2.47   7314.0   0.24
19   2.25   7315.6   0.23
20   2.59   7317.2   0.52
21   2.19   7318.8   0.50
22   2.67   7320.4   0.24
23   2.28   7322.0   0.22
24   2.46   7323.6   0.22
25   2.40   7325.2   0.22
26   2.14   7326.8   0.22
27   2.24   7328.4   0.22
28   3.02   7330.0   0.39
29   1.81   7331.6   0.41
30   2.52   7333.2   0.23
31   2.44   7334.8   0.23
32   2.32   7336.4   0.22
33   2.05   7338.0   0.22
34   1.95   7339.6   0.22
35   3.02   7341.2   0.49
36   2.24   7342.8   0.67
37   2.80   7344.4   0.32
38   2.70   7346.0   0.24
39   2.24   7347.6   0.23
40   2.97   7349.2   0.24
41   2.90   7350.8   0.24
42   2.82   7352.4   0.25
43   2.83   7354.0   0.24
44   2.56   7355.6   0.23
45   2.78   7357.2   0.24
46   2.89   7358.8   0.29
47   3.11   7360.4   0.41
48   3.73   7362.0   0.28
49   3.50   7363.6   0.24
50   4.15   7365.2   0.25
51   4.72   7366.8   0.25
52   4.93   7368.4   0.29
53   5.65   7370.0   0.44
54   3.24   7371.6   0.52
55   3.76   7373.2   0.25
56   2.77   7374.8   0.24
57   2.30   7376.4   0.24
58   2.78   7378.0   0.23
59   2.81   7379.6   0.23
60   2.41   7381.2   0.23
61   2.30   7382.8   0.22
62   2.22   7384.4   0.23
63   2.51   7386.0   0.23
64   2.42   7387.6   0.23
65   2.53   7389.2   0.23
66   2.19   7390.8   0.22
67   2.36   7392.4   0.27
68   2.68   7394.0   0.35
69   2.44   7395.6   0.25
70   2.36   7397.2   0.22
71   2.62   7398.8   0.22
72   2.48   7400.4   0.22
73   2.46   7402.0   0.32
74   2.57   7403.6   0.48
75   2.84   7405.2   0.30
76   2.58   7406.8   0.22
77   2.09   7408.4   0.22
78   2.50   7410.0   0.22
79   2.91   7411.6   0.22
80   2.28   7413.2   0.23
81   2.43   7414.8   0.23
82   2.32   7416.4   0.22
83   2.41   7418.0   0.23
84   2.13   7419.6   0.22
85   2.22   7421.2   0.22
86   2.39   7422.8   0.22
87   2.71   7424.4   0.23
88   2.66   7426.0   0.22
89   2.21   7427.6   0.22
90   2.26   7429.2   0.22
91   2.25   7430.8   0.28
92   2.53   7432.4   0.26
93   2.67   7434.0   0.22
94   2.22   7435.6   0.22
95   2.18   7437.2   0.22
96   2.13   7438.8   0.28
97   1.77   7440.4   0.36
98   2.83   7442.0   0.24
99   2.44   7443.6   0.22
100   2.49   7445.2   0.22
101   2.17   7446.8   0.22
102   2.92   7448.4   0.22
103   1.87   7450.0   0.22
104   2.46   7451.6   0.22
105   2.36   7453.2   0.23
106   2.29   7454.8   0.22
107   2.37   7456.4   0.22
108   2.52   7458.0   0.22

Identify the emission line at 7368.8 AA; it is [O III] 5007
